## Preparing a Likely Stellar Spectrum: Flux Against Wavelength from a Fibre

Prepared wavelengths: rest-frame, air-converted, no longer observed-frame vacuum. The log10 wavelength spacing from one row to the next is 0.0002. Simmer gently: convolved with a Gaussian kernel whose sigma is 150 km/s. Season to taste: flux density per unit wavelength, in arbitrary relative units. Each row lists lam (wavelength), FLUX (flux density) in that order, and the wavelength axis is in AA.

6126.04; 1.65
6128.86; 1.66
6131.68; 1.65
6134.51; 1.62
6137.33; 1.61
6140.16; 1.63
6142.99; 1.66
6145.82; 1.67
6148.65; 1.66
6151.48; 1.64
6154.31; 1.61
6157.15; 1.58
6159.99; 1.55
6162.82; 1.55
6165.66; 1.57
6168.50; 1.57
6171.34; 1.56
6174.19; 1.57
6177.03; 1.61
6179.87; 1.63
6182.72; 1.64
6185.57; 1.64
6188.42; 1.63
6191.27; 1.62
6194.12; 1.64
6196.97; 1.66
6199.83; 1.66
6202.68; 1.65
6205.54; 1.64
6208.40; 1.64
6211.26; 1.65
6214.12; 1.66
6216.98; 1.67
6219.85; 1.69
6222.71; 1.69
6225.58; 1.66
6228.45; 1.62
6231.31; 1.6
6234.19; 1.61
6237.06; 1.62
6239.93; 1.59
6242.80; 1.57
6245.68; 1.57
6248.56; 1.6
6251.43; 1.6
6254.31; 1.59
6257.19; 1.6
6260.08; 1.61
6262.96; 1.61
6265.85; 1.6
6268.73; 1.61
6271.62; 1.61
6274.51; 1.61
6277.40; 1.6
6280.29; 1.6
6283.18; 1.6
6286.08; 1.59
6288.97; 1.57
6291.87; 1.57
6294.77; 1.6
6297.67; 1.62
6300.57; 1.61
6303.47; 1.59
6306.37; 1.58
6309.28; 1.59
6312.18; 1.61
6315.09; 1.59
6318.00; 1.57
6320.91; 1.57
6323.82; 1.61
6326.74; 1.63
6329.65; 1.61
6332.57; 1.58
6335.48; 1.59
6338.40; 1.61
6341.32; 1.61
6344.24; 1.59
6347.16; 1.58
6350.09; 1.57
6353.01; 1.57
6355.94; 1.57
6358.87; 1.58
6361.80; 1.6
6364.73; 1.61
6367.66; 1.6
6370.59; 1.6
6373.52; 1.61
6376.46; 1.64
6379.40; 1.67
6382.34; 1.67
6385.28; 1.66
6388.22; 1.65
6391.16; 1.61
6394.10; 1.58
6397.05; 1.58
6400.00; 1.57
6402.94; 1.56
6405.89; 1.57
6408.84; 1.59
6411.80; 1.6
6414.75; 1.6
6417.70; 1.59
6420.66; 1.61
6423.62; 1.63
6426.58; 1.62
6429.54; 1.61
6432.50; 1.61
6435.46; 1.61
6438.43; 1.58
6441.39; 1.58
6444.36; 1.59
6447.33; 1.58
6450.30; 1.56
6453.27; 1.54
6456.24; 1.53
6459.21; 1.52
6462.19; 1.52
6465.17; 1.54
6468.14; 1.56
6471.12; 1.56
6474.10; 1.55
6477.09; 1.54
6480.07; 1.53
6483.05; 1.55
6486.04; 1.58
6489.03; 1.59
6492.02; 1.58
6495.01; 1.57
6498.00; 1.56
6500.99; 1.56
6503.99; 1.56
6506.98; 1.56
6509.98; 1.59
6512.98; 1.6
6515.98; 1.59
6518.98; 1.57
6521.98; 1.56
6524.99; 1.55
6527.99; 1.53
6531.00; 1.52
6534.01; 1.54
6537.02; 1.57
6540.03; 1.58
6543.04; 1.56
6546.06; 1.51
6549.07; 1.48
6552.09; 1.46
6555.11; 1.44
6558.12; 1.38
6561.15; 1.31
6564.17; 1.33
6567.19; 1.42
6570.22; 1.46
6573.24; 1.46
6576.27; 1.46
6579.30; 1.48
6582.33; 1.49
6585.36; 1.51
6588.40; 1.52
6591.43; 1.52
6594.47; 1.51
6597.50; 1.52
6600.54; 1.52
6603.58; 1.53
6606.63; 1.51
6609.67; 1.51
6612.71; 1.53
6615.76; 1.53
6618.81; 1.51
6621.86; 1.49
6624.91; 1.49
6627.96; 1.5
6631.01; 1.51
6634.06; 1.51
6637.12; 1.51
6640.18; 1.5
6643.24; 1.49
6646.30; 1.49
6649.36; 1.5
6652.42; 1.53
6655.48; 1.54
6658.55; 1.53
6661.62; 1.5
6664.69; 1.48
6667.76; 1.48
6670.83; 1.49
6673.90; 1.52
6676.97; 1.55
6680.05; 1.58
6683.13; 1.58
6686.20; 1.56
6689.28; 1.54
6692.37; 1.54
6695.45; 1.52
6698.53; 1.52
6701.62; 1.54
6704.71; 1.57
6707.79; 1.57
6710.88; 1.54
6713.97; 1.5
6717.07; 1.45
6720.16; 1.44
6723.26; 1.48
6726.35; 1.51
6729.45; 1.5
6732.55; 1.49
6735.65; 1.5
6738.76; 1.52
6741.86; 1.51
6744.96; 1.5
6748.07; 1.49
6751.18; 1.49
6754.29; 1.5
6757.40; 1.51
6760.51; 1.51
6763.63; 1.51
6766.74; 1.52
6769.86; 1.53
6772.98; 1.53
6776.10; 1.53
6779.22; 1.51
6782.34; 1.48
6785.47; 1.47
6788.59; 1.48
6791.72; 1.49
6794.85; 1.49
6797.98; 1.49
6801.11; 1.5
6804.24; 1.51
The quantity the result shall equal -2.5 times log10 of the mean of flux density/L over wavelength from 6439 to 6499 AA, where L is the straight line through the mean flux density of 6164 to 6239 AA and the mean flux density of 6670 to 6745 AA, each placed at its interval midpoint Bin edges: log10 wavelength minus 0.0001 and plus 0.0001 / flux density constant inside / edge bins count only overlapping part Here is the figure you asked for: 0.01 mag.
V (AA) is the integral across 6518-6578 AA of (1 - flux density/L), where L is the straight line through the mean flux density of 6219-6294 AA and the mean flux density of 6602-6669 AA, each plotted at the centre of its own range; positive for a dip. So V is 1.8 AA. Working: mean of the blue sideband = 1.61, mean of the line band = 1.48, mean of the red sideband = 1.51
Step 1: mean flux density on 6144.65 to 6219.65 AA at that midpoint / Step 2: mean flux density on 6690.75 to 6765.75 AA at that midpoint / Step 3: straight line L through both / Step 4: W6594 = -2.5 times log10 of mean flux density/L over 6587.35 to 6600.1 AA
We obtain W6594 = 0.01 mag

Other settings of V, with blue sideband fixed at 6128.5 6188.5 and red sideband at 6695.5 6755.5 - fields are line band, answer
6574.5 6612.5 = 0.6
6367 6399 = -1.1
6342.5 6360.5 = 0.0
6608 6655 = 0.5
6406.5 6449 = -1.0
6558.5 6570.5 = 1.3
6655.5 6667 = 0.1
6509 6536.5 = -0.3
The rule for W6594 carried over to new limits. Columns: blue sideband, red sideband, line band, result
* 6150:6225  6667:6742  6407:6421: -0.01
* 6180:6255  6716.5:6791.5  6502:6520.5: -0.01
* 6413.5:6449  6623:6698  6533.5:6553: 0.02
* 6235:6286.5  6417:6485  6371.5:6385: -0.04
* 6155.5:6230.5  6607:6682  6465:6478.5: 0.00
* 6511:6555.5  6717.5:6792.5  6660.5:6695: -0.01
